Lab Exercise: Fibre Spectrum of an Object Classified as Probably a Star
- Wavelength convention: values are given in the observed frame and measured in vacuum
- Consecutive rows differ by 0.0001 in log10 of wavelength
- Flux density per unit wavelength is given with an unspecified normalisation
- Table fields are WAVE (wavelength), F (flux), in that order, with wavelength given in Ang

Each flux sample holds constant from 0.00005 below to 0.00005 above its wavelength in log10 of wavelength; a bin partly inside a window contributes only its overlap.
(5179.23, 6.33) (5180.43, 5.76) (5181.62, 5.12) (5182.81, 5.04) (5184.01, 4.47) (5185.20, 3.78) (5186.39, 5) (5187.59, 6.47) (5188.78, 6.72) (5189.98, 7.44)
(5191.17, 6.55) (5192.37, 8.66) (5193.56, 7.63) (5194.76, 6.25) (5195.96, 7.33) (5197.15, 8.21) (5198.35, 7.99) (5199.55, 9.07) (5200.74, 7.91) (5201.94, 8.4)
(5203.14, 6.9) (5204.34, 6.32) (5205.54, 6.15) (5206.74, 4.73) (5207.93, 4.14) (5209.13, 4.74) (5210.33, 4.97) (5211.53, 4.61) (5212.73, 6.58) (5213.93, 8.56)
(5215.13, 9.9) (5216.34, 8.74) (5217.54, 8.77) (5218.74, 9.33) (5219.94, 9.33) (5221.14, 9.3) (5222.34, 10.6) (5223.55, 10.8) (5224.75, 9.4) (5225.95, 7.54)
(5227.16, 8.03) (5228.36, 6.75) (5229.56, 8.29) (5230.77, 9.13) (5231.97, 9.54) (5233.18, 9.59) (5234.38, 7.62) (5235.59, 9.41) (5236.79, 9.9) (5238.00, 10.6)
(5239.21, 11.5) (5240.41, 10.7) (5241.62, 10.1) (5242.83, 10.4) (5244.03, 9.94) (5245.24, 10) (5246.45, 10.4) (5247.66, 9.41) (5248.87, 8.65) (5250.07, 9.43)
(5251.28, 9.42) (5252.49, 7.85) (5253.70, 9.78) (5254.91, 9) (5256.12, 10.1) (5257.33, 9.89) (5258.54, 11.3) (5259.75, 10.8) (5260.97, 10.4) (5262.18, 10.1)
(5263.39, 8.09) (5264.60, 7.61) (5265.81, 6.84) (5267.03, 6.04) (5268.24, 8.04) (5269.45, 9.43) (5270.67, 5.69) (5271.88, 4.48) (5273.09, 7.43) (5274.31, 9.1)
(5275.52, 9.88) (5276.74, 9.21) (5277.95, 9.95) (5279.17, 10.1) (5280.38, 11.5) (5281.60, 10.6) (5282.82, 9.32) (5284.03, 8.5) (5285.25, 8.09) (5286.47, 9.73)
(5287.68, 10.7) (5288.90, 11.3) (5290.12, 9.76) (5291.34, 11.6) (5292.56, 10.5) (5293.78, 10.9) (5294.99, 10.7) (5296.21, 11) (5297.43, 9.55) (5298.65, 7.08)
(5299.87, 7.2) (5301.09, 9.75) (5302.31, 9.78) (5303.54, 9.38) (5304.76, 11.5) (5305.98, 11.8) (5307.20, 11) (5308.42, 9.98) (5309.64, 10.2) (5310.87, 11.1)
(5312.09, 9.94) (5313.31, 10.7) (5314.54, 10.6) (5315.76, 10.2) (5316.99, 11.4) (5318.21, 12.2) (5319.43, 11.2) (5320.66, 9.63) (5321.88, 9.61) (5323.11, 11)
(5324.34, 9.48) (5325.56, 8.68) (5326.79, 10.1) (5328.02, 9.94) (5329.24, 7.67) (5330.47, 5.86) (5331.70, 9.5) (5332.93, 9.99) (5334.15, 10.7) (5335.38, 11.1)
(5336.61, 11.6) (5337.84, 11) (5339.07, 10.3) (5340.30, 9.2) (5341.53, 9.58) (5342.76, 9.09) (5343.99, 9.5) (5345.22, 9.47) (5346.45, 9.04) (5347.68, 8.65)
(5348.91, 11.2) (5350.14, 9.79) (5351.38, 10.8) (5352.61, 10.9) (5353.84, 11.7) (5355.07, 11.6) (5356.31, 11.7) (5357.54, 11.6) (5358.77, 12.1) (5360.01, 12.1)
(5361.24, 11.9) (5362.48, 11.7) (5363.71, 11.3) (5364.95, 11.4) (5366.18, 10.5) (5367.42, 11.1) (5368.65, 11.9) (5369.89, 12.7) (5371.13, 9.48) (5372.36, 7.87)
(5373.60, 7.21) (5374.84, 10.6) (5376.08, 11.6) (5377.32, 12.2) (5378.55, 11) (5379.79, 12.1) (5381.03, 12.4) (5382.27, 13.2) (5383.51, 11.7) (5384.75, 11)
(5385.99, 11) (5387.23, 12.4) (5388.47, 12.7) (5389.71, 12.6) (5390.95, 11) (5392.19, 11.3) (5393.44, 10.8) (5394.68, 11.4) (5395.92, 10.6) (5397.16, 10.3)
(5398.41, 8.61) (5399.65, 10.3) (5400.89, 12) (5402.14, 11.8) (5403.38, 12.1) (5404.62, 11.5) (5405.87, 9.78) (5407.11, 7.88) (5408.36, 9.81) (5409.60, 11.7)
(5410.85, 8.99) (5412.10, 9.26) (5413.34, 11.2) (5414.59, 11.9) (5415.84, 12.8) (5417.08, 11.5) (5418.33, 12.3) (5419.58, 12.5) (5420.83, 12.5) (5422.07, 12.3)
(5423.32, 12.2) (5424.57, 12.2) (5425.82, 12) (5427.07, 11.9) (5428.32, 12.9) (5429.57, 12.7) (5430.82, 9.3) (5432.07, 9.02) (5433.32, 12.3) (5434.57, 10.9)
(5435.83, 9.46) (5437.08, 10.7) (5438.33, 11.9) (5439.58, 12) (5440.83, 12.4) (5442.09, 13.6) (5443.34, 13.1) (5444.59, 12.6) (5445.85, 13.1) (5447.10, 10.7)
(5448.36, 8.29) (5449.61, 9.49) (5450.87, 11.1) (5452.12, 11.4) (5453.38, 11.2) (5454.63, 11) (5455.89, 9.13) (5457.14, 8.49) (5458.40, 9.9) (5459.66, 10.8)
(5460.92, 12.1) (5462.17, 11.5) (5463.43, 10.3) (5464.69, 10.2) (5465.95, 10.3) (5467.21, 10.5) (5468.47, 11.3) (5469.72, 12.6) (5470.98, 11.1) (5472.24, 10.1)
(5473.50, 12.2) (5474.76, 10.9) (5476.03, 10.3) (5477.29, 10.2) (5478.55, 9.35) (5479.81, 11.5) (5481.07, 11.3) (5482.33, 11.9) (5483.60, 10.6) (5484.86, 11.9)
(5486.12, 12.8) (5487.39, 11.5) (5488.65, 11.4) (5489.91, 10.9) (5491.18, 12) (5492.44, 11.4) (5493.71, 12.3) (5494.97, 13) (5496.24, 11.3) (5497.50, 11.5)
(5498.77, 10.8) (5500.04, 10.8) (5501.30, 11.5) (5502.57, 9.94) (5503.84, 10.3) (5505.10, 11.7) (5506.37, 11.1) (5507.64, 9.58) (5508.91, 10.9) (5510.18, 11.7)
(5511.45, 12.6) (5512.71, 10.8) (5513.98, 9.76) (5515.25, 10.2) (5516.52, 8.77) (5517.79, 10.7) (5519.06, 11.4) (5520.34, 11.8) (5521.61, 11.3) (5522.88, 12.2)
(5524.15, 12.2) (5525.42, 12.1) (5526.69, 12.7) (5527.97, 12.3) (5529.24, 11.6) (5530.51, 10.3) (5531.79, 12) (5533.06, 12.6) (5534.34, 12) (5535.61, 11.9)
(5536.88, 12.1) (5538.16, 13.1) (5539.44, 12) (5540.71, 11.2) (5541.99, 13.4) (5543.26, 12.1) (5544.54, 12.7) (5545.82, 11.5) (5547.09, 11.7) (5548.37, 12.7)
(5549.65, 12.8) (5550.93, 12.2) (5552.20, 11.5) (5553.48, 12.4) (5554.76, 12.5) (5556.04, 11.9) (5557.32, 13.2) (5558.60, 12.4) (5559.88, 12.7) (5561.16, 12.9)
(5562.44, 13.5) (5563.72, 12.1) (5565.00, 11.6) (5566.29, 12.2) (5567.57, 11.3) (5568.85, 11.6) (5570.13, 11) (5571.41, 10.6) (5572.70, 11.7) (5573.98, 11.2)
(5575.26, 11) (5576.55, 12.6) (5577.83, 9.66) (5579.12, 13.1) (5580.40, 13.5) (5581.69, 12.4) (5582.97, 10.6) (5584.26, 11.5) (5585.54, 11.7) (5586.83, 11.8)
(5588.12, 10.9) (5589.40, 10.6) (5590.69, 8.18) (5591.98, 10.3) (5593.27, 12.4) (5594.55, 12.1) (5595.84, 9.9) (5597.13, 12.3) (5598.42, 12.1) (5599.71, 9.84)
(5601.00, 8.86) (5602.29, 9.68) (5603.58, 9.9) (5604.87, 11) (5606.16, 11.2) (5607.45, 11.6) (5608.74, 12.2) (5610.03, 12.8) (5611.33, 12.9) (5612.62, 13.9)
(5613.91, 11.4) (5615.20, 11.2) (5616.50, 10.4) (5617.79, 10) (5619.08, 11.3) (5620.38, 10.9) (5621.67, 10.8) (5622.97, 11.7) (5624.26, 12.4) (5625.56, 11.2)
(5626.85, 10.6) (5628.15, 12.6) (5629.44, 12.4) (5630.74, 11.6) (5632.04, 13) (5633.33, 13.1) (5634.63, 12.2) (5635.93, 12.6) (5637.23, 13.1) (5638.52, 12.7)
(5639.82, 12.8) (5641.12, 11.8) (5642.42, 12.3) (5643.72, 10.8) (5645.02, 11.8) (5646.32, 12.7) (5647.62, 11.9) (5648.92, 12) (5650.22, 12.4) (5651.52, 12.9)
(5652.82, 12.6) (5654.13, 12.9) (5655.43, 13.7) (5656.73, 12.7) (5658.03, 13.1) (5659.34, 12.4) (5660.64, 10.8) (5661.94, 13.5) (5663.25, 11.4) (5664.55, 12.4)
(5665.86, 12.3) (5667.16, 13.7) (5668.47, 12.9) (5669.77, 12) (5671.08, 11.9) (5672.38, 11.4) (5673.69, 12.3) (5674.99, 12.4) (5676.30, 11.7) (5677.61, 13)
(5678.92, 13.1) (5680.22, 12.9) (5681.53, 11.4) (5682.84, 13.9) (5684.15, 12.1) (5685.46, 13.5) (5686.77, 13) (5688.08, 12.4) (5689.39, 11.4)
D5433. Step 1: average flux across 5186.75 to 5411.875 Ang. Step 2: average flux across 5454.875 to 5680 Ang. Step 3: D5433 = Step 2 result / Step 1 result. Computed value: 1.21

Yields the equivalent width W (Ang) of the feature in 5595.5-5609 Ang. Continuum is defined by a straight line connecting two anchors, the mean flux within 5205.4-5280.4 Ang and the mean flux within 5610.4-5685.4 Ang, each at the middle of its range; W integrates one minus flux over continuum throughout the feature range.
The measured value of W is 1.2 Ang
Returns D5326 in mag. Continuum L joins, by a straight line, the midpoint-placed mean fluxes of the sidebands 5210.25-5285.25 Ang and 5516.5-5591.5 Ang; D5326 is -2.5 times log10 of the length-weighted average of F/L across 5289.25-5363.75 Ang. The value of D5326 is -0.06 mag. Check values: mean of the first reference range 9.03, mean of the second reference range 11.8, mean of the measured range 10.3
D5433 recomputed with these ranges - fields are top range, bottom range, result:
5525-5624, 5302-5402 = 1.10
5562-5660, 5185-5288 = 1.38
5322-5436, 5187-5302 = 1.24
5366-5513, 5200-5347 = 1.21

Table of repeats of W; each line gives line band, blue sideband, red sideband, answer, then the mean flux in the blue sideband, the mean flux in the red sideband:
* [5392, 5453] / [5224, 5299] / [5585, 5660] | -4.9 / 9.33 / 11.7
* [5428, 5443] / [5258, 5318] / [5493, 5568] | -0.7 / 9.61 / 11.8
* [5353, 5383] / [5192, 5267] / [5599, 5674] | -4.8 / 8.59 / 11.9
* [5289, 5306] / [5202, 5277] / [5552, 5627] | -1.8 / 8.57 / 11.5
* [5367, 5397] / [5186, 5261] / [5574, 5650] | -4.6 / 8.46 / 11.6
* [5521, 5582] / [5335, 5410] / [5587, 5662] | -3.1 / 10.9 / 11.7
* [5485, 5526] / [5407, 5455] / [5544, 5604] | 0.8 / 11.4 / 11.6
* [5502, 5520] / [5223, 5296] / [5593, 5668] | 0.6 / 9.36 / 11.9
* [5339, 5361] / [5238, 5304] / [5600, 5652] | -1.2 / 9.42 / 11.8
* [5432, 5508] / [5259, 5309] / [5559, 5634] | -3.3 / 9.38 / 11.5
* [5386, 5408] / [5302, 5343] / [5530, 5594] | -0.6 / 10.2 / 11.9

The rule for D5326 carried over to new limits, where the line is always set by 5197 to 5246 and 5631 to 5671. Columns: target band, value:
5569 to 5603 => 0.07 mag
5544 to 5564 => -0.08 mag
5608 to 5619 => 0.03 mag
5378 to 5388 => -0.19 mag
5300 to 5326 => -0.12 mag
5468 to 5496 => -0.05 mag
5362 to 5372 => -0.14 mag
